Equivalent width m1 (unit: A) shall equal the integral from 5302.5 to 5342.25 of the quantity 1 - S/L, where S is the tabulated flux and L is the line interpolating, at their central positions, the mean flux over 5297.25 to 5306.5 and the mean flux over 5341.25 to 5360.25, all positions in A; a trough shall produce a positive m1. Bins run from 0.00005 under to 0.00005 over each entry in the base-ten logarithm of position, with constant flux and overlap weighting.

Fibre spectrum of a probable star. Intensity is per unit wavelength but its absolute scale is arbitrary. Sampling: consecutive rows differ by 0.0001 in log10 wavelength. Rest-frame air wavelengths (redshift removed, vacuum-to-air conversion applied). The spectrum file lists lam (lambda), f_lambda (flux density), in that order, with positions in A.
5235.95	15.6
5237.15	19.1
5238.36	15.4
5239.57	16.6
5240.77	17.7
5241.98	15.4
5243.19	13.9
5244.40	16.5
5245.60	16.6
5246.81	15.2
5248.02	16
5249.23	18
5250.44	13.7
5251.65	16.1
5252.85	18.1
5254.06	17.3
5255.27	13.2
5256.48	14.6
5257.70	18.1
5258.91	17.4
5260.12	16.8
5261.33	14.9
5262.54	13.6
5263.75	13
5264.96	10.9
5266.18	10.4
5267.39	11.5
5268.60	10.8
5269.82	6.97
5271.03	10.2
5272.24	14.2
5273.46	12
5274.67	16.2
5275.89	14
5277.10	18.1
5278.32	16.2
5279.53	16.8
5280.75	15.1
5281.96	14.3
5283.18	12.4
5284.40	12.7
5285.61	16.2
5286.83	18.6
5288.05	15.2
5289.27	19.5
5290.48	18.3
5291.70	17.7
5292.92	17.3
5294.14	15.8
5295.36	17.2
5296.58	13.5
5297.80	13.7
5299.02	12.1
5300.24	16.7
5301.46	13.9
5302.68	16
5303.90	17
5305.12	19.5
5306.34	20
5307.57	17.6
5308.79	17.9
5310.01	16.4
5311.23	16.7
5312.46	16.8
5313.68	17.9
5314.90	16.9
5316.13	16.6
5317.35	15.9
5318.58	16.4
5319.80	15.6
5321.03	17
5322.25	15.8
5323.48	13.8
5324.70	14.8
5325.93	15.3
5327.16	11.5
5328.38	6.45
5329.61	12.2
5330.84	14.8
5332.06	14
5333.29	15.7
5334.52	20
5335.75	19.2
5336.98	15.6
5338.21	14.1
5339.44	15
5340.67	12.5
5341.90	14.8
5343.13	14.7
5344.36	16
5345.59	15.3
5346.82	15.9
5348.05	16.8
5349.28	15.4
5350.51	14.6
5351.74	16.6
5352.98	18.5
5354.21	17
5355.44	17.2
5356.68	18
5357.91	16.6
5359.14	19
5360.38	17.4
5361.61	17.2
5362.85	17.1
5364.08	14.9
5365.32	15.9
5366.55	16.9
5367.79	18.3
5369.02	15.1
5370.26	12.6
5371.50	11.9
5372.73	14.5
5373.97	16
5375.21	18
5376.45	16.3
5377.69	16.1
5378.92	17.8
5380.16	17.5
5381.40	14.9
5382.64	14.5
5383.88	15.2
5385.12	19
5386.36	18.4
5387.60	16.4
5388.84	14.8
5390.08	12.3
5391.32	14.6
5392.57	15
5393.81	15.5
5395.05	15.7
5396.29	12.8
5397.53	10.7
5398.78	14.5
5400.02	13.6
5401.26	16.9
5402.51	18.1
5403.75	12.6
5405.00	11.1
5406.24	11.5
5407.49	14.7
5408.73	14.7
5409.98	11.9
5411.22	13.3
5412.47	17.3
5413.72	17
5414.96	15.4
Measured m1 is 0.98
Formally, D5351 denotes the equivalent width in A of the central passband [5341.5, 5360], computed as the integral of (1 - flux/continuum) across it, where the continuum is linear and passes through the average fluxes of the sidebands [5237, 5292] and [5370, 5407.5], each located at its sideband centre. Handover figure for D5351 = -1.8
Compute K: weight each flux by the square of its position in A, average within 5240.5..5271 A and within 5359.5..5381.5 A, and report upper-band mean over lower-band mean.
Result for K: 1.16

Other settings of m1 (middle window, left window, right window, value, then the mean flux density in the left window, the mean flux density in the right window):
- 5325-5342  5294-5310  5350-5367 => 2.3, 16.2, 16.9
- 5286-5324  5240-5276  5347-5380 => -3.1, 14.5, 16.4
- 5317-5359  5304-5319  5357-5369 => 4.3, 17.4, 17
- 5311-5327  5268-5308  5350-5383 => -0.3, 15.3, 16.3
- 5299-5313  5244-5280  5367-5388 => -1.7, 14.6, 16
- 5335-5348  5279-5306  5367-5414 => 0.0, 15.9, 15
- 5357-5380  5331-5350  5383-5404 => -1.3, 15.6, 15.1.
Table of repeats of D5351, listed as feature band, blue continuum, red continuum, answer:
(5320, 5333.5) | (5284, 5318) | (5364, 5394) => 2.1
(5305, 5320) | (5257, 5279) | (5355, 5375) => -2.4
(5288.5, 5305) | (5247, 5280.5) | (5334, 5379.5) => -1.2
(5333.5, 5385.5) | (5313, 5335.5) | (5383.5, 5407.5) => -4.5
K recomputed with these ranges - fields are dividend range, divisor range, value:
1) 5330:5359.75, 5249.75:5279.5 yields 1.17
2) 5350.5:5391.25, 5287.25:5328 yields 1.03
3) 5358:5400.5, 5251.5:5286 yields 1.15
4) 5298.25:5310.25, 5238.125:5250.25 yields 1.06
